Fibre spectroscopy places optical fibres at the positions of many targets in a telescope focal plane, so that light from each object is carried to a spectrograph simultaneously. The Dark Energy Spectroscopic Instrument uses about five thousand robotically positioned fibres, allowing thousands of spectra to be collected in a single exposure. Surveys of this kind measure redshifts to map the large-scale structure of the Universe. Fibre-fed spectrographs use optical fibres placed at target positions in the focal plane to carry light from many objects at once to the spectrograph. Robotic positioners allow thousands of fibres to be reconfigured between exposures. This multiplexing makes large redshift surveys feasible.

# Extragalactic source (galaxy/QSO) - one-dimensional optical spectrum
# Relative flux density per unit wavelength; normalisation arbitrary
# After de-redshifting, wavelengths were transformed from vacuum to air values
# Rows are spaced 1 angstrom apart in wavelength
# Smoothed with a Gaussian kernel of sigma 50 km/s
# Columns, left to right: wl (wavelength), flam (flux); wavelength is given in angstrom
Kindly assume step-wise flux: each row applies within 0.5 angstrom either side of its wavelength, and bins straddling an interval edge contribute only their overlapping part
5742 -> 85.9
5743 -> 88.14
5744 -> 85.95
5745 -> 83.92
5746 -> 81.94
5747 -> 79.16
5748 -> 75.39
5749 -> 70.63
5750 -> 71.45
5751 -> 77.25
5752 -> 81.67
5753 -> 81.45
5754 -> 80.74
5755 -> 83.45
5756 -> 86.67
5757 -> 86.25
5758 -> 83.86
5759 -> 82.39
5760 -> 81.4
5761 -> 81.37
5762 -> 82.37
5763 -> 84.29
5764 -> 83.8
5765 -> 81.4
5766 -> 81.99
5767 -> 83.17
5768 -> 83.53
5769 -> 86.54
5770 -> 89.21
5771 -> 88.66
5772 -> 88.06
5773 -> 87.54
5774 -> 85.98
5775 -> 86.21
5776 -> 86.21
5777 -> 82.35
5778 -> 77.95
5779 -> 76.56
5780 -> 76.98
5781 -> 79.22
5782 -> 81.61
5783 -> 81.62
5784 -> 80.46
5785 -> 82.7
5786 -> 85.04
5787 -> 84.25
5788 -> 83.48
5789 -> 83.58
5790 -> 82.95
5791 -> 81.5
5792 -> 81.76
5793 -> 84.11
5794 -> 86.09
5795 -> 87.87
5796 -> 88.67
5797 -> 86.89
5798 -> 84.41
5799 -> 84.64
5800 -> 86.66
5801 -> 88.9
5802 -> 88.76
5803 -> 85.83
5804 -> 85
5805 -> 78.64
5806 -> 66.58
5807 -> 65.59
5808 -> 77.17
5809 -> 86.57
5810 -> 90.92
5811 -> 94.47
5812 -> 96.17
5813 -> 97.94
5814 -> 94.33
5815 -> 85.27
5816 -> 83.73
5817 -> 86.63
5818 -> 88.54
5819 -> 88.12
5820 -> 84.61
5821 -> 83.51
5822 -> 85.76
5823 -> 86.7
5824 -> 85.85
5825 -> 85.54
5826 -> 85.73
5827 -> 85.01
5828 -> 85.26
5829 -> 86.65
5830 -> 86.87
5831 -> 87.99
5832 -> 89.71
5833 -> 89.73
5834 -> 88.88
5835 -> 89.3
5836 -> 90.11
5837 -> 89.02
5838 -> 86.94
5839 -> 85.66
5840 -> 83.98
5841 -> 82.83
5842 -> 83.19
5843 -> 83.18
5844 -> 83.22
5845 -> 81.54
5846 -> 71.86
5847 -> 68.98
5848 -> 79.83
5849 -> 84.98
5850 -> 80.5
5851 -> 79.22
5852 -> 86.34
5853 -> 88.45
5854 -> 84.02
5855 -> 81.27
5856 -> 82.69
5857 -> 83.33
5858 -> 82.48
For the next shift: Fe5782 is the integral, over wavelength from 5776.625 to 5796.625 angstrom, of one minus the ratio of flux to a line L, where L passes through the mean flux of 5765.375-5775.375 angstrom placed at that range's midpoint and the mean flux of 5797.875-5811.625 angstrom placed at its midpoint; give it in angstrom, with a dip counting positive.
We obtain 0.5 angstrom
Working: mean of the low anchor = 86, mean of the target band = 82.5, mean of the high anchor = 83.2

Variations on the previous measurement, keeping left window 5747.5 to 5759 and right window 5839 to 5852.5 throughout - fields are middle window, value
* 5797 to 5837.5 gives -2.8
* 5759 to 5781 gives -0.9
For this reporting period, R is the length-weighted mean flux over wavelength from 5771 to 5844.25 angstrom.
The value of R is 85.1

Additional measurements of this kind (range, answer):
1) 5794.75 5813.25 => 85.1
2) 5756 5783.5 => 83.4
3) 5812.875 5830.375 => 86.8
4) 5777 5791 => 81.3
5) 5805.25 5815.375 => 85.3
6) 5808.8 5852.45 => 85.9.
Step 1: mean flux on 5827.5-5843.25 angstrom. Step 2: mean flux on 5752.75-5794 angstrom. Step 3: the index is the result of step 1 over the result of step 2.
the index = 1.04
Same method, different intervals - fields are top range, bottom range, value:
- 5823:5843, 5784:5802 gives 1.02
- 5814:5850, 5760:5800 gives 1.02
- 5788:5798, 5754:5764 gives 1.02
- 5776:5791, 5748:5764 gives 1.01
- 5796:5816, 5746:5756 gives 1.09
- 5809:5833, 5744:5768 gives 1.08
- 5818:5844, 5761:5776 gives 1.02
